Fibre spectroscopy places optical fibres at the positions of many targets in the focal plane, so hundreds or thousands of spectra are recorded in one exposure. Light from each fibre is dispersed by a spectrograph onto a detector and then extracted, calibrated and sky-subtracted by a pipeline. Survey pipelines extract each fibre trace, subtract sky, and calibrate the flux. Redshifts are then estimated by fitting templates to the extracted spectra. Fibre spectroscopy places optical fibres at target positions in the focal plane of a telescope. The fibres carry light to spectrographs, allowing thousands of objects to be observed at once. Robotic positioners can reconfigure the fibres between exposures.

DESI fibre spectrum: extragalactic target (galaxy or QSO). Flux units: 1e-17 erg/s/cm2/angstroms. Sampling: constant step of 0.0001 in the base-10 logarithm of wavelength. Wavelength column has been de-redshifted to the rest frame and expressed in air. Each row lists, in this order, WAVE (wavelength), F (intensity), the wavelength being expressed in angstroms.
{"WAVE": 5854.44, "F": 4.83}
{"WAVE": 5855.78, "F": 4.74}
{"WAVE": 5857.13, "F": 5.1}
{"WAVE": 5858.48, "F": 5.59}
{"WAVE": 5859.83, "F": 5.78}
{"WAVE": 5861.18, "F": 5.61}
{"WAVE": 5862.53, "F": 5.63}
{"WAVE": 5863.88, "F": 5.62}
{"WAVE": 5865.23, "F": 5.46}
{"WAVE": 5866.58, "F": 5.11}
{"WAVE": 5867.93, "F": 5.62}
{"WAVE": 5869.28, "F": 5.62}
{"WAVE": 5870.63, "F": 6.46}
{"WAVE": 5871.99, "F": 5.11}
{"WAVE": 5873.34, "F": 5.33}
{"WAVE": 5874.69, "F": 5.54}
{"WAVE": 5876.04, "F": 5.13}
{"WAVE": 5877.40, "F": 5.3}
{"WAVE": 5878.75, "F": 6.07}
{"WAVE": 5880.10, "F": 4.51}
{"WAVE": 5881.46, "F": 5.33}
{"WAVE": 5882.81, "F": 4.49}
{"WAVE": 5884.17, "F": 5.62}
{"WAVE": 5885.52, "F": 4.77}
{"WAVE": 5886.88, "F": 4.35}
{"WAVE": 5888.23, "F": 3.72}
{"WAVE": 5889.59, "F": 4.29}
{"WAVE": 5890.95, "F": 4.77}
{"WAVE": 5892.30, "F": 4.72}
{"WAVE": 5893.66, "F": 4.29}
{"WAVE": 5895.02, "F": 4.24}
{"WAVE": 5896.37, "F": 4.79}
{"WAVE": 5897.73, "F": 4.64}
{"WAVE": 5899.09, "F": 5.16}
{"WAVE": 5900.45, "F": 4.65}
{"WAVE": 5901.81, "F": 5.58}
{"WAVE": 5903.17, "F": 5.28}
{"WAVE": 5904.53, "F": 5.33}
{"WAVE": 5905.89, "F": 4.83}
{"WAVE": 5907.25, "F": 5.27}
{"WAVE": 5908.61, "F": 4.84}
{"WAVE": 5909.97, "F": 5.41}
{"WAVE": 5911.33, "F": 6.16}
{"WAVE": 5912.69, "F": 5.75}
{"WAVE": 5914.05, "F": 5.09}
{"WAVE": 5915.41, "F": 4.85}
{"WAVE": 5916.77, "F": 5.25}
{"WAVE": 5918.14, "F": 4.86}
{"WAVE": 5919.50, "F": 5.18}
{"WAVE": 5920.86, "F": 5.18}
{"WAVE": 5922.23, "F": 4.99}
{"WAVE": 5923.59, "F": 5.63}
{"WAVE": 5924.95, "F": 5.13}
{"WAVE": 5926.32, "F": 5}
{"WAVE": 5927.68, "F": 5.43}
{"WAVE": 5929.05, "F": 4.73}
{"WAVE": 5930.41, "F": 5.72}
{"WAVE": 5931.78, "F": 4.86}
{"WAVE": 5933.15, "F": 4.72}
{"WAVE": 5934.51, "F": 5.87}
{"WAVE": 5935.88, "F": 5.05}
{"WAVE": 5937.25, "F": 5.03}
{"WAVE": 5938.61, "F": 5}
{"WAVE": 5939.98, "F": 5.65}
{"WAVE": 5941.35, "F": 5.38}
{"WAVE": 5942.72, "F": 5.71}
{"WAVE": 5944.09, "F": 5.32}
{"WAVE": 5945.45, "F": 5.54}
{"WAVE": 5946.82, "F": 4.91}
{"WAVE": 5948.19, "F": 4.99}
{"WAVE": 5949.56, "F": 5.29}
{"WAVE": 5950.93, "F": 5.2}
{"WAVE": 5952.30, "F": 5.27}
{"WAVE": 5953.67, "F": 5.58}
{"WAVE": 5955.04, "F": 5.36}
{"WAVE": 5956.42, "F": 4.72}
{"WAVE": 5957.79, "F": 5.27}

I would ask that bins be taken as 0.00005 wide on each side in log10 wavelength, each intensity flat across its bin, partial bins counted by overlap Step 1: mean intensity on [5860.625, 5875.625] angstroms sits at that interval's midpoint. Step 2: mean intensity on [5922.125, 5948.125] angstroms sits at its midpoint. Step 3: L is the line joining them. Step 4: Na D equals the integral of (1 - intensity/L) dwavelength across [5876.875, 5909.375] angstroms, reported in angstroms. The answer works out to 3.4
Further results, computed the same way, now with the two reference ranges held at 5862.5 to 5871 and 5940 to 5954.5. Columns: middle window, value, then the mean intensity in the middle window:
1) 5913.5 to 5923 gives 0.7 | 5.06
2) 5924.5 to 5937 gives 0.5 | 5.16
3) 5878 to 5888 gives 1.1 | 4.97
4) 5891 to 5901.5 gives 1.6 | 4.68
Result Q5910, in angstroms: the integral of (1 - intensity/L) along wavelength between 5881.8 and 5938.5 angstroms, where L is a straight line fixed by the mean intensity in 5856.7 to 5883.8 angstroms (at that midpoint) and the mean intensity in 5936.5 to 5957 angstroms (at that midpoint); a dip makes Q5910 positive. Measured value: 3.4 angstroms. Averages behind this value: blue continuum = 5.42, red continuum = 5.26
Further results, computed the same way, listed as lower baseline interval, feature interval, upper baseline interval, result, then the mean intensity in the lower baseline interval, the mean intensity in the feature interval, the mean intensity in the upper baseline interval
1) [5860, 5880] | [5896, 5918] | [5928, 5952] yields 0.79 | 5.52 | 5.18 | 5.24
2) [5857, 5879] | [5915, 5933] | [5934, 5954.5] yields 0.81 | 5.53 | 5.13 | 5.32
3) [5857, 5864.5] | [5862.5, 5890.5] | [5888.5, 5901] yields -0.27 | 5.59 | 5.18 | 4.59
